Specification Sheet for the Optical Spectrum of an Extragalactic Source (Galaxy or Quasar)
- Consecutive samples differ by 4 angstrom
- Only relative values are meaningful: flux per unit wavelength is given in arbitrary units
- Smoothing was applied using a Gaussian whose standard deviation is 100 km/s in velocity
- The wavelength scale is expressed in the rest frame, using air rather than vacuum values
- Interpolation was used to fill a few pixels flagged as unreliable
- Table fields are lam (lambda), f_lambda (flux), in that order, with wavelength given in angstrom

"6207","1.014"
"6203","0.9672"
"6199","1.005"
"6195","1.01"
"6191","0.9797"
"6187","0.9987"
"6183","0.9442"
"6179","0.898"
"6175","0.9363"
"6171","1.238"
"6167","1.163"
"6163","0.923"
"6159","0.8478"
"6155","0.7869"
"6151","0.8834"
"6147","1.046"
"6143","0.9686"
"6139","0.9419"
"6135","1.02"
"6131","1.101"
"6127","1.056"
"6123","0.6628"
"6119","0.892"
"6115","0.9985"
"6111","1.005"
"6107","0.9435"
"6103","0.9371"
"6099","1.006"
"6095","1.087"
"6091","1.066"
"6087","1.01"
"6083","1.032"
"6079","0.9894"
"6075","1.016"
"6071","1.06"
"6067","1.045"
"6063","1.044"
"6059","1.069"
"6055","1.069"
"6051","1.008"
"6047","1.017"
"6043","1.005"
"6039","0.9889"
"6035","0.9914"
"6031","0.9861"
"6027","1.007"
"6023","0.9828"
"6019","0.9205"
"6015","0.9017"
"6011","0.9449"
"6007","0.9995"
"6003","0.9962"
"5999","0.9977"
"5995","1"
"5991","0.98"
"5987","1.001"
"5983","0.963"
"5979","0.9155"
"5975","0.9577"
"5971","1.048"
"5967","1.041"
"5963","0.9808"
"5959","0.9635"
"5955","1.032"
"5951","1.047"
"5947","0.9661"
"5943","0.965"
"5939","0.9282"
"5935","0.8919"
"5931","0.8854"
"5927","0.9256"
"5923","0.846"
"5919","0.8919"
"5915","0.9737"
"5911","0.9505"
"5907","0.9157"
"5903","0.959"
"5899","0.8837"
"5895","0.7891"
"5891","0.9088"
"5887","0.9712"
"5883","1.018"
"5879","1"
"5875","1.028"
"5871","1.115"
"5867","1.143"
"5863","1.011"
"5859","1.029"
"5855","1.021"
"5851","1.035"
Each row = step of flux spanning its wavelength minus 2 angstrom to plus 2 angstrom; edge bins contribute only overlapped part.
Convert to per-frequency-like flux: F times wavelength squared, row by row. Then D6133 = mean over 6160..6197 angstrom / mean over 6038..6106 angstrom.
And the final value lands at 1.0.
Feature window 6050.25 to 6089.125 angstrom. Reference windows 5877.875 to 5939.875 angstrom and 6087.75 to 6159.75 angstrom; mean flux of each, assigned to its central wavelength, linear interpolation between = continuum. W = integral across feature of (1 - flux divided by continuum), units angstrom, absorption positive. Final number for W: -3.45 angstrom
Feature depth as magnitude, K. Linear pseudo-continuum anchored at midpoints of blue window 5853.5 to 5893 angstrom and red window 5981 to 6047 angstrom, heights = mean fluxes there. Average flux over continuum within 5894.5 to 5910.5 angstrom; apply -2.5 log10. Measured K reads 0.13 mag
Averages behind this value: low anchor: 1.02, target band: 0.902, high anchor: 0.98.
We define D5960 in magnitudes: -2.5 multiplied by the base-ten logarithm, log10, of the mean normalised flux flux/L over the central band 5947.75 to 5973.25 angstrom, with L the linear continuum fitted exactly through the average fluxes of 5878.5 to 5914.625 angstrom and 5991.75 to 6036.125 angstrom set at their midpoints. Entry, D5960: -0.07 mag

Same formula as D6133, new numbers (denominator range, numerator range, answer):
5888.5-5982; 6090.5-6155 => 1.09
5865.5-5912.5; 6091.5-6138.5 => 1.08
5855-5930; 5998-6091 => 1.10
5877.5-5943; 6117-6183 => 1.13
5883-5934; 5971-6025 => 1.09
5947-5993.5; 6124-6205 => 1.05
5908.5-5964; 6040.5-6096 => 1.14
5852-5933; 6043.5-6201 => 1.11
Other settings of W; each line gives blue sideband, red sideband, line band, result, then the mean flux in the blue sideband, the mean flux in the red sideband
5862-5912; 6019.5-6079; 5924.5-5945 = 1.47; 0.976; 1.02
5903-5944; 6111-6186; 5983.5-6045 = -2.85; 0.918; 0.963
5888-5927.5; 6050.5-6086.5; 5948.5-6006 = -1.94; 0.905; 1.04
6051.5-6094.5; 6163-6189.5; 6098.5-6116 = 1.01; 1.04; 1.02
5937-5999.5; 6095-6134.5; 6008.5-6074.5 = -1.85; 0.986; 0.965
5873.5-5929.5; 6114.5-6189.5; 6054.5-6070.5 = -1.75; 0.932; 0.963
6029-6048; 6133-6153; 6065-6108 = -1.48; 0.997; 0.972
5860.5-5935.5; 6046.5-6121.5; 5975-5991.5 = 0.32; 0.955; 1.01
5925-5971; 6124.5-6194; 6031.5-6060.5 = -1.28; 0.97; 0.982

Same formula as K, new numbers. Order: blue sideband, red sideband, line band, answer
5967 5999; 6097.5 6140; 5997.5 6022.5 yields 0.02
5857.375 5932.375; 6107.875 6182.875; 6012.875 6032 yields 0.00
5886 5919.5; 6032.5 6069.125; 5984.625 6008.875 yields -0.01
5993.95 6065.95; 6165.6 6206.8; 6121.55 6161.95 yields 0.08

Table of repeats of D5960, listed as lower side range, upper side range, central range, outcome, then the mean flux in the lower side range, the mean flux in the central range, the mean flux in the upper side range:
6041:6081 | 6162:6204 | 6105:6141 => 0.068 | 1.03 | 0.958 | 1.01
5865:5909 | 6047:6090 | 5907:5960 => 0.055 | 0.976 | 0.942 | 1.03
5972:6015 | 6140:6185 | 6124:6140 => -0.049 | 0.974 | 1.01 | 0.966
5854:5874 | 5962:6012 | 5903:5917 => 0.095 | 1.06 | 0.948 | 0.988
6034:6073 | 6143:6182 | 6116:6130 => 0.109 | 1.03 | 0.896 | 0.968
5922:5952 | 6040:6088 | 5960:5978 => -0.048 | 0.931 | 0.999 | 1.03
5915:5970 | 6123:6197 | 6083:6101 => -0.077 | 0.954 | 1.04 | 0.977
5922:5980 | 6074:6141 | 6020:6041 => -0.015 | 0.962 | 0.988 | 0.986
